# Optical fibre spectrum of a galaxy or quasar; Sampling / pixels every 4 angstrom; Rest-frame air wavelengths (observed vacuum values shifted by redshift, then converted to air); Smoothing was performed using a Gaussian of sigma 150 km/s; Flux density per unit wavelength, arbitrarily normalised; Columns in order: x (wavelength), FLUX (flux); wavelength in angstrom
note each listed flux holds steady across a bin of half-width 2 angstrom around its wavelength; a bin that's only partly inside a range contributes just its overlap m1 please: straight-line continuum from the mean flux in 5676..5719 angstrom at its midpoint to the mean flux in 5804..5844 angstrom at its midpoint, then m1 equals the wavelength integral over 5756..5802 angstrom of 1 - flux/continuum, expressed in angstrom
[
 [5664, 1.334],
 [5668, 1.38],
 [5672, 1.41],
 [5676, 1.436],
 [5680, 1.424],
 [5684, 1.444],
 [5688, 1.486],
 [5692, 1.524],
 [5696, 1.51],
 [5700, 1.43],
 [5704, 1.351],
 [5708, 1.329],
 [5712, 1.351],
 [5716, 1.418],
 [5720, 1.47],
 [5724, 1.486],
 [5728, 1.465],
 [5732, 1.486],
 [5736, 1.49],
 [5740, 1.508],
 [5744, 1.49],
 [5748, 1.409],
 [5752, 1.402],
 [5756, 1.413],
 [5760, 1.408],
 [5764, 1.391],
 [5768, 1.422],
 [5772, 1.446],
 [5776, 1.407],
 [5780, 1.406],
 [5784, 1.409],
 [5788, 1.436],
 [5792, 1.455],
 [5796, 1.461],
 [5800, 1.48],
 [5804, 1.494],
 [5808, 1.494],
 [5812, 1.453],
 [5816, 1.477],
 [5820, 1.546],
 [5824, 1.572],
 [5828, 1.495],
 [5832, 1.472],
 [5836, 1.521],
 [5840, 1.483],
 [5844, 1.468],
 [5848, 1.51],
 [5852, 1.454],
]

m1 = 1.4 angstrom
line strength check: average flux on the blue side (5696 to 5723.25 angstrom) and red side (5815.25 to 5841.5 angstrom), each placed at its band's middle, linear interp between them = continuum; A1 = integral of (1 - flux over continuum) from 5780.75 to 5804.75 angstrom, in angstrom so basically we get 0.5 angstrom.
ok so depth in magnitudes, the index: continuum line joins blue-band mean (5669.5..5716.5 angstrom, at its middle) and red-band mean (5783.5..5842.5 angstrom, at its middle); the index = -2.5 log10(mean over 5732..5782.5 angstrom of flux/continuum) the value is 0.02 mag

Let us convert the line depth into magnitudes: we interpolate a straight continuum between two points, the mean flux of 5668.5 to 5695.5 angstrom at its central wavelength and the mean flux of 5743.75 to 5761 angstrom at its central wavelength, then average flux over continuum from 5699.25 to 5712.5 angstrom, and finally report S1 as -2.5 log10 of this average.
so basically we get 0.06 mag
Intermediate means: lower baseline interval 1.45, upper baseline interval 1.42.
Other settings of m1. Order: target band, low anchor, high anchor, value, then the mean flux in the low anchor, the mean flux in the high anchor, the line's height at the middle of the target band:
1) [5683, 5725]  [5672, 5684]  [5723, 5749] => 0.5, 1.43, 1.48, 1.45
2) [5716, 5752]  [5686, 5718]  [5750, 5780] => -1.3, 1.42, 1.41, 1.42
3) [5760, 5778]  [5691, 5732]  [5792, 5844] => 0.6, 1.43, 1.49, 1.47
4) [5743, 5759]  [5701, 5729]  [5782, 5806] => 0.1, 1.41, 1.46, 1.43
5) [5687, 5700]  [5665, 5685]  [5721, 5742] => -0.5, 1.41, 1.49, 1.44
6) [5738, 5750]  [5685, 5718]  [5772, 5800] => -0.3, 1.43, 1.43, 1.43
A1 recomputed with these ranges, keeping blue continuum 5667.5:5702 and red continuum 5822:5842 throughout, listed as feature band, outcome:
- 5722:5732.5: -0.1 angstrom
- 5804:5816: 0.2 angstrom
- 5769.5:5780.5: 0.5 angstrom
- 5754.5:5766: 0.6 angstrom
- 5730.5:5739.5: -0.1 angstrom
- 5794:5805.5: 0.1 angstrom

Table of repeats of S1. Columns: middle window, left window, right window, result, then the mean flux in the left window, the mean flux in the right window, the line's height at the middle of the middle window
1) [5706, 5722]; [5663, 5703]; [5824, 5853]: 0.04 mag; 1.44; 1.49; 1.45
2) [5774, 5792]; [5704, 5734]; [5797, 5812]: 0.04 mag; 1.42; 1.48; 1.47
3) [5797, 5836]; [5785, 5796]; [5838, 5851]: -0.03 mag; 1.45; 1.48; 1.46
